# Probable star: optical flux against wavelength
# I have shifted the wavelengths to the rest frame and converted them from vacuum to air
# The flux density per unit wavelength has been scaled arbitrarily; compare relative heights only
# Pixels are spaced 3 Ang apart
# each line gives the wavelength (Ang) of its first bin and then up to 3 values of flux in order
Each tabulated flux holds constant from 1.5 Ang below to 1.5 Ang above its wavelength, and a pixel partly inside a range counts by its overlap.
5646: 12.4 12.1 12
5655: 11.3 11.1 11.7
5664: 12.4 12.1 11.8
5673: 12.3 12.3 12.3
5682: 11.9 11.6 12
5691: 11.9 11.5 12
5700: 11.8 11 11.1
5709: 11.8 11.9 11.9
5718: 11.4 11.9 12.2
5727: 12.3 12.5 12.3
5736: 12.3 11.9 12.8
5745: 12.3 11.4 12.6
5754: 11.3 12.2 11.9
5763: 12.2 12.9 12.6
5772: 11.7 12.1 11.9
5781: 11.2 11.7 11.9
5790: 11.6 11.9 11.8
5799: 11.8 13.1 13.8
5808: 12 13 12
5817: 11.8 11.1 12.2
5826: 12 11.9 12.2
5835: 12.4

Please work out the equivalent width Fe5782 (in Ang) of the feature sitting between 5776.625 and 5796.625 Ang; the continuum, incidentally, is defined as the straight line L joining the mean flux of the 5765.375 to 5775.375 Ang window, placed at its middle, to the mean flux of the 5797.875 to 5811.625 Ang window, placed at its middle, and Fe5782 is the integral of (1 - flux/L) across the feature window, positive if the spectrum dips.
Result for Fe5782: 1.3 Ang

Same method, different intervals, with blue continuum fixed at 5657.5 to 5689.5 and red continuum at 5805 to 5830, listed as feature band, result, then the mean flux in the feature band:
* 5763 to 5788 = 0.1 Ang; 12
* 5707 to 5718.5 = 0.3 Ang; 11.8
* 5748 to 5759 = 0.1 Ang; 11.9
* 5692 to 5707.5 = 0.7 Ang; 11.5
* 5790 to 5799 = 0.2 Ang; 11.8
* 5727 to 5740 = -0.3 Ang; 12.3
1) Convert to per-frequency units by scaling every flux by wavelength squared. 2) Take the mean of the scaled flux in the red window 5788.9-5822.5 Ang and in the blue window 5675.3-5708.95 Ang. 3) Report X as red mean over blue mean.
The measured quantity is 1.08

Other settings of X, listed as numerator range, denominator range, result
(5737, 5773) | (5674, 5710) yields 1.06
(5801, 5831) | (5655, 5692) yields 1.08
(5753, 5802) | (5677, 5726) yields 1.04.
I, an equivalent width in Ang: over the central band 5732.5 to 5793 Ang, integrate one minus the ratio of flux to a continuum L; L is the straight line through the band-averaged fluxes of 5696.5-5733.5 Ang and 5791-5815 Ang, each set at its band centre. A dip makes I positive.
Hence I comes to 0.58 Ang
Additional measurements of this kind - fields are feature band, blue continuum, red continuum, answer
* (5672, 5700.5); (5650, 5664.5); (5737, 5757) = -0.4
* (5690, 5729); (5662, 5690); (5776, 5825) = 1.0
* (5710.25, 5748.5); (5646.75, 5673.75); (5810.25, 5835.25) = -0.5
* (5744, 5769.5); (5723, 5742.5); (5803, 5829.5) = 0.3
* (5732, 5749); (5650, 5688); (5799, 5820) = 0.0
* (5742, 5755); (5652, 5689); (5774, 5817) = 0.0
